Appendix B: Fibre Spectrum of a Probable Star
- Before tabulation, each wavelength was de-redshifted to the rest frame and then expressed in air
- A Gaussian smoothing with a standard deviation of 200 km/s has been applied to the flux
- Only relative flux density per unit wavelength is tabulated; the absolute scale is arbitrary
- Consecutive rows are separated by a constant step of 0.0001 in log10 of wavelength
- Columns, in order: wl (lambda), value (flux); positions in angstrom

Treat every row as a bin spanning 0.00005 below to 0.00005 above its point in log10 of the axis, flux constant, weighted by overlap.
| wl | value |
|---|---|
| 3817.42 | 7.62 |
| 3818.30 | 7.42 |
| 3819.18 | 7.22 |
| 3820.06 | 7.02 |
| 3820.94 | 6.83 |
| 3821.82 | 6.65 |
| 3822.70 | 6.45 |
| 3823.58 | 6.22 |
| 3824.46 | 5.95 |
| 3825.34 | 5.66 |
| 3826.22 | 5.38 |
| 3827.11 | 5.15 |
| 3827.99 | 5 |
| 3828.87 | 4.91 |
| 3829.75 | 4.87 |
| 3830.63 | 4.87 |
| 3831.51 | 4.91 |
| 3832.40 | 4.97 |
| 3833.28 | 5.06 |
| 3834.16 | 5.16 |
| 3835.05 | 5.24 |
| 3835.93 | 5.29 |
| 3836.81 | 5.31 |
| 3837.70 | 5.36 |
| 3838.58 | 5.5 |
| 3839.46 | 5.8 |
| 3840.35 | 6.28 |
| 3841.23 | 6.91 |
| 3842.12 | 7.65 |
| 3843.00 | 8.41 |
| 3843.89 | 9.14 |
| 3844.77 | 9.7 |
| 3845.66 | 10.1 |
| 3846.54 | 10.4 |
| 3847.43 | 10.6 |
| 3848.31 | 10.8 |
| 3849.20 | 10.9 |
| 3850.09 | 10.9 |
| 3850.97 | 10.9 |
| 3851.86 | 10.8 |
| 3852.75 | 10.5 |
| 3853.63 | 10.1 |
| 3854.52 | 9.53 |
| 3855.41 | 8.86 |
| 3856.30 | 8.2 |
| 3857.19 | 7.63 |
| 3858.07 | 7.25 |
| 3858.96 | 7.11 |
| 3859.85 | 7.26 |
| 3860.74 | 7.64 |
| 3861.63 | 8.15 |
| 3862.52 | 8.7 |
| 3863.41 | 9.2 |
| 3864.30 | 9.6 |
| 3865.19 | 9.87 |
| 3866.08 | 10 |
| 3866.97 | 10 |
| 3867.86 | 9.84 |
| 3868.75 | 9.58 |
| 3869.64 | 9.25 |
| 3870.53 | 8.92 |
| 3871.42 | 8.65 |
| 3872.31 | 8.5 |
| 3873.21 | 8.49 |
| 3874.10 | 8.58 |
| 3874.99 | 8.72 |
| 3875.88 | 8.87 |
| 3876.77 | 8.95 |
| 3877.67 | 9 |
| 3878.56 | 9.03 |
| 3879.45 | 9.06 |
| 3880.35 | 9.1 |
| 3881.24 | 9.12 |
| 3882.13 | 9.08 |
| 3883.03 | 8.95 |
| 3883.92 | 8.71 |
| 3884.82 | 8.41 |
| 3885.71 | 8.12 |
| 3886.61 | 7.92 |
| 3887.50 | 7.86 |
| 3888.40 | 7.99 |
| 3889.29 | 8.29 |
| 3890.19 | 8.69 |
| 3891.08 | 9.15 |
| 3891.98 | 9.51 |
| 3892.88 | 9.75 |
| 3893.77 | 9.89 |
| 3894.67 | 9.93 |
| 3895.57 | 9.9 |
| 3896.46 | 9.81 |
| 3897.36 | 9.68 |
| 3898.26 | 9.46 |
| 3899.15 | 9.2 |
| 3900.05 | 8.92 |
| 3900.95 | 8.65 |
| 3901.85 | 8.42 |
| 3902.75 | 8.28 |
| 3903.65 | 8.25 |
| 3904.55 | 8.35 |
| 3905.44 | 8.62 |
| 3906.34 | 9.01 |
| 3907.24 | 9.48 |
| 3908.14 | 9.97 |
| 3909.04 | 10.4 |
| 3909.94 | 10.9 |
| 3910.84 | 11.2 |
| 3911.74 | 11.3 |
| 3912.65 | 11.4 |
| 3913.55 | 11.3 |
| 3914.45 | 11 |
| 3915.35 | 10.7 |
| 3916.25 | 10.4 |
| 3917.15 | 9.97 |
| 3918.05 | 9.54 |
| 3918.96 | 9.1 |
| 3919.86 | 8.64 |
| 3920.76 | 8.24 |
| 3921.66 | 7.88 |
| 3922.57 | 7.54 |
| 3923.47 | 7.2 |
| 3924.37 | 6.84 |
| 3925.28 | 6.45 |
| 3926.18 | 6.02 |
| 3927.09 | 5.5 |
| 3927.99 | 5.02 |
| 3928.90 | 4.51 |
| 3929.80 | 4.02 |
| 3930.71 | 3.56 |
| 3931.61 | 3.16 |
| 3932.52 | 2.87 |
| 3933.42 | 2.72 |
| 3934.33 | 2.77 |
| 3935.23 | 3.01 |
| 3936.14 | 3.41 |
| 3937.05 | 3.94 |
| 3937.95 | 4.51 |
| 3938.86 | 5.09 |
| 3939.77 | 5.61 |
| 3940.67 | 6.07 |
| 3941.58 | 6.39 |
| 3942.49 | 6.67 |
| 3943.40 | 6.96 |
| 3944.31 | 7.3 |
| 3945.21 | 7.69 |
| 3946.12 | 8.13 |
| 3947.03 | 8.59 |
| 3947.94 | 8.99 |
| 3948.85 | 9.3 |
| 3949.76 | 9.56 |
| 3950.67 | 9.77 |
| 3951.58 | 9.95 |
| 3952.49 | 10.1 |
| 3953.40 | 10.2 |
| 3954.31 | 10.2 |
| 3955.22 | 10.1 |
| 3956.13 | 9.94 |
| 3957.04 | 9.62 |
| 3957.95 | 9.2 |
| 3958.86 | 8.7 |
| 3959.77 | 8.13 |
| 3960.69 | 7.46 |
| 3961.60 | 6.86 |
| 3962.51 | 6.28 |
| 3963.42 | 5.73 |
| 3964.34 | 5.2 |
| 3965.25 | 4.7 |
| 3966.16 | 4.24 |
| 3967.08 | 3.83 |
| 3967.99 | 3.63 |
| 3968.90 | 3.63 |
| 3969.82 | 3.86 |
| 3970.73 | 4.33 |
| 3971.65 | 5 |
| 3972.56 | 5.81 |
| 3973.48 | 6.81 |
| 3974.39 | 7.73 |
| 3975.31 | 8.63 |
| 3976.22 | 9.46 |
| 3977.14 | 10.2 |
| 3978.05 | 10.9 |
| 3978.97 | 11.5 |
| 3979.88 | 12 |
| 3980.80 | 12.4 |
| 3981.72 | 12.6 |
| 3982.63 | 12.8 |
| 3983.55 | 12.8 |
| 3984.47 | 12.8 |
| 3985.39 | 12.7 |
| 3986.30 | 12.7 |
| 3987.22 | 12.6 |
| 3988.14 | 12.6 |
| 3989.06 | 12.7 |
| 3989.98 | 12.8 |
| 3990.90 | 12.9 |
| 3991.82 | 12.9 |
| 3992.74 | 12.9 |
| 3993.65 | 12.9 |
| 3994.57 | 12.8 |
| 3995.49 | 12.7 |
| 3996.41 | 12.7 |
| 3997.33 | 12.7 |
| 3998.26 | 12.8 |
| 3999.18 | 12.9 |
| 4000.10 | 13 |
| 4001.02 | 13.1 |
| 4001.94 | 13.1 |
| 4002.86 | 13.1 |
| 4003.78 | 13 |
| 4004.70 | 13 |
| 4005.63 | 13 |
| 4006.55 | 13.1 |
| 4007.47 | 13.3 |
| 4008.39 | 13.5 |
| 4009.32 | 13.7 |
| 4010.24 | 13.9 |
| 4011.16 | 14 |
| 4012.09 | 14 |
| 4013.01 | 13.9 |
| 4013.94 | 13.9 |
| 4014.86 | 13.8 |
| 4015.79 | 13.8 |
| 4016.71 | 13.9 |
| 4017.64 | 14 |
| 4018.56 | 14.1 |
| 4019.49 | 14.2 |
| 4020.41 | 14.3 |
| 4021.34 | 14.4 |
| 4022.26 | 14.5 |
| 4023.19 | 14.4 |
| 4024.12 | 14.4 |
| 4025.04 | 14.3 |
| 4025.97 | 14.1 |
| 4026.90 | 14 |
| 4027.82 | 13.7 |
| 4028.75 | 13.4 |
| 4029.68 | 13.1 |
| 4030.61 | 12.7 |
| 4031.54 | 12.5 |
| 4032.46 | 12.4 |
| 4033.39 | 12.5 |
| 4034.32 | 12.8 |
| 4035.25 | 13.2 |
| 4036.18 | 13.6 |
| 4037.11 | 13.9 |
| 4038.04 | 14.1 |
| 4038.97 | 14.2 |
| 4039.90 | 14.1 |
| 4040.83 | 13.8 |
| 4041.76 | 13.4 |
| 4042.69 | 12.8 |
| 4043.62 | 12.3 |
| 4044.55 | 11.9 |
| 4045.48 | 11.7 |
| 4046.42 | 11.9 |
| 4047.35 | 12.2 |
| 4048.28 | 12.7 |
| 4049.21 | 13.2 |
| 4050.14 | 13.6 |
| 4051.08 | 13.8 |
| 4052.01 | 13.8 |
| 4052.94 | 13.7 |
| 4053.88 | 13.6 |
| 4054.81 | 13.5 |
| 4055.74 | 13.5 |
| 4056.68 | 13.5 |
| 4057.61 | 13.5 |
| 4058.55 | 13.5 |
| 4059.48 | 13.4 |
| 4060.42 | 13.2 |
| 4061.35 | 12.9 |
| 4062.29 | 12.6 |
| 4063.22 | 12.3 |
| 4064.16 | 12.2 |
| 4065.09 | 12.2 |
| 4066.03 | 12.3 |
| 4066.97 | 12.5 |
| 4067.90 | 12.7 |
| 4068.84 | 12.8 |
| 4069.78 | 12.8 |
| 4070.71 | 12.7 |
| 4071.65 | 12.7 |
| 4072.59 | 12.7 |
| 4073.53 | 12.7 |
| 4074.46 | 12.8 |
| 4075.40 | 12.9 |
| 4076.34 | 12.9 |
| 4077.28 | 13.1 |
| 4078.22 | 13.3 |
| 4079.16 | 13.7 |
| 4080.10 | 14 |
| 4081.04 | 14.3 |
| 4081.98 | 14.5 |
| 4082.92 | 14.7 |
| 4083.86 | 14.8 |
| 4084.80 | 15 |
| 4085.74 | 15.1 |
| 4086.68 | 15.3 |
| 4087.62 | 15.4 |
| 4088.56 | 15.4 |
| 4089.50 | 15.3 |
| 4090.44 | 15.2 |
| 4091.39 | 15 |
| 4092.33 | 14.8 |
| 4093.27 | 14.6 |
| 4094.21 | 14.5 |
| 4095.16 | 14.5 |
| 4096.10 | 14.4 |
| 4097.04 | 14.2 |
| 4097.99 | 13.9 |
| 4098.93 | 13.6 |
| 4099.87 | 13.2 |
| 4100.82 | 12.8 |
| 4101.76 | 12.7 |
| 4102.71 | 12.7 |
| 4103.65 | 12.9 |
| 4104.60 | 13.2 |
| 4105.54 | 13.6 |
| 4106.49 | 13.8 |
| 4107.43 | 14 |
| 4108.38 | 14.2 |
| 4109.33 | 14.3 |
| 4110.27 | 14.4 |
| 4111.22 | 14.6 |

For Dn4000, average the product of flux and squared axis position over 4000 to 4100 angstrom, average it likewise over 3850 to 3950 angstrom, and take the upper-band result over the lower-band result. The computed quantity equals 1.8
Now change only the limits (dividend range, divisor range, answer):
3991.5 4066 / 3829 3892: 1.74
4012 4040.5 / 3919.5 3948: 2.51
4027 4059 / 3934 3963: 1.83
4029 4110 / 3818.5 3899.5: 1.83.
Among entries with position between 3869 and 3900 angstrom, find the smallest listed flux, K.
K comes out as 7.86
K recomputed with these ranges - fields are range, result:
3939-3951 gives 5.61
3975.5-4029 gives 9.46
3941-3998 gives 3.63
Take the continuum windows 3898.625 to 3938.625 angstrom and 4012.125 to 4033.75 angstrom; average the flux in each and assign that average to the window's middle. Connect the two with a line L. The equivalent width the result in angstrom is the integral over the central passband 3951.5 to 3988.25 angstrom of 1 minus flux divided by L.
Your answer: 6.8 angstrom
